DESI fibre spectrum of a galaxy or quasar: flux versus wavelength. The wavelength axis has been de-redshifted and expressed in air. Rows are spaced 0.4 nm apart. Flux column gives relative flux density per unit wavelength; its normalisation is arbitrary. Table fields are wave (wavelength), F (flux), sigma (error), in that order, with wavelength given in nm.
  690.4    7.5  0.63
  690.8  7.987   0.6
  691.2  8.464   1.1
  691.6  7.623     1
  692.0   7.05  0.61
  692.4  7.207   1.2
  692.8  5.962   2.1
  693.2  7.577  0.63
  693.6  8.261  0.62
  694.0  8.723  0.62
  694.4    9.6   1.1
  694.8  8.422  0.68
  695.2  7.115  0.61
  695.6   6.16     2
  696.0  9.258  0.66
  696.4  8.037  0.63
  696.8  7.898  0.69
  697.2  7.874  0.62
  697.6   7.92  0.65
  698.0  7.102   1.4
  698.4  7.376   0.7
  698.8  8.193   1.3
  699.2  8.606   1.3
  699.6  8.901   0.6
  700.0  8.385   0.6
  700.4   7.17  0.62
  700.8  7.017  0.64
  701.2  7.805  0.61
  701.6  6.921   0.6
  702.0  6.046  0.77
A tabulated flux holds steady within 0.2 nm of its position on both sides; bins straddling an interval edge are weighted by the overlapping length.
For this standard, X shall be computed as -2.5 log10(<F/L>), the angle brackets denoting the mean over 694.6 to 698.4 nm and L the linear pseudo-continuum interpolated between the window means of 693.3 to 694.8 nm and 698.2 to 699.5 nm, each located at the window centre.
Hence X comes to 0.09 mag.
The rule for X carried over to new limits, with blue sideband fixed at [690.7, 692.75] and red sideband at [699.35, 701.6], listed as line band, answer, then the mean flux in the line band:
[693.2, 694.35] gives -0.12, 8.48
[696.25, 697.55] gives -0.03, 7.93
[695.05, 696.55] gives 0.00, 7.65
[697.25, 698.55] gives 0.03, 7.52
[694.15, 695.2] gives -0.14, 8.64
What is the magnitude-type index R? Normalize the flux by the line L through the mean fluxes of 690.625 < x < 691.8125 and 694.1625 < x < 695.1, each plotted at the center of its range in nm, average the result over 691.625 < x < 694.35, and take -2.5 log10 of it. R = 0.11 mag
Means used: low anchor 8.02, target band 7.59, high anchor 8.8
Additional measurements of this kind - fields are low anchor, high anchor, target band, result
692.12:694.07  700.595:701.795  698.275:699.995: -0.142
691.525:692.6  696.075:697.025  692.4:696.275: -0.023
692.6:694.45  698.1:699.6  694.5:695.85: 0.067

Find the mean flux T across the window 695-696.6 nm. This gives 7.64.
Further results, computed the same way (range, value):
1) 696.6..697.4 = 7.89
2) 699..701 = 8.02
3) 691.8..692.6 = 7.13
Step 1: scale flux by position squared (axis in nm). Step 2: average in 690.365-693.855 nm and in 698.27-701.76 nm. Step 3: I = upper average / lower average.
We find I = 1.1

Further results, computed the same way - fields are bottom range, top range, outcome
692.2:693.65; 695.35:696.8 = 1.10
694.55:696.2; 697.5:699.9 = 1.04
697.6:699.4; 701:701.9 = 0.93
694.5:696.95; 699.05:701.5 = 1.02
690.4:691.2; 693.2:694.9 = 1.09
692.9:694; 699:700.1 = 1.12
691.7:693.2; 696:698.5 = 1.15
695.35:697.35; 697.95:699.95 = 1.05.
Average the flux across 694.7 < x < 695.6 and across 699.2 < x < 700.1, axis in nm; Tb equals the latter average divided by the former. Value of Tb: 1.18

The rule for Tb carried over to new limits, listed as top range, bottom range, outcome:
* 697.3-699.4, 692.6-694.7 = 0.97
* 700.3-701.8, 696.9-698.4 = 0.95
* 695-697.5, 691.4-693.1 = 1.11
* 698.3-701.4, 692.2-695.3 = 1.01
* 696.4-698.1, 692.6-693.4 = 1.15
